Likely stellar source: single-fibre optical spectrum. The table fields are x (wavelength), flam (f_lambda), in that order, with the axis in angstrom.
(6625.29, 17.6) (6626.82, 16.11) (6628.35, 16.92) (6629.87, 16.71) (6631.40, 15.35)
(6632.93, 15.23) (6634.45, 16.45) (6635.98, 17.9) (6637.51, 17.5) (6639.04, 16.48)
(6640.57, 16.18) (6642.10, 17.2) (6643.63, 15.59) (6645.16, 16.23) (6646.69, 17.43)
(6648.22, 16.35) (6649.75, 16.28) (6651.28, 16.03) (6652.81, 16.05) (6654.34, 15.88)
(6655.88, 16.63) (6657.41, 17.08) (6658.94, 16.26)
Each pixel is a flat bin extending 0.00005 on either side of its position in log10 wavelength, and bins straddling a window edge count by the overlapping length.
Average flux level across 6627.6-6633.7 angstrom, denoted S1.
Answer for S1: 16.1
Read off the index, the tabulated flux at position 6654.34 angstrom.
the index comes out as 15.88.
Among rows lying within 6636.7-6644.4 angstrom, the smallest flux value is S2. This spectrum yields 15.59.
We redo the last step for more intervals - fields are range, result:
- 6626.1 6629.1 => 16.11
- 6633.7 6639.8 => 16.45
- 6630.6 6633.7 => 15.23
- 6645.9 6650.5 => 16.28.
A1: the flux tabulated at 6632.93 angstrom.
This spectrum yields 15.23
